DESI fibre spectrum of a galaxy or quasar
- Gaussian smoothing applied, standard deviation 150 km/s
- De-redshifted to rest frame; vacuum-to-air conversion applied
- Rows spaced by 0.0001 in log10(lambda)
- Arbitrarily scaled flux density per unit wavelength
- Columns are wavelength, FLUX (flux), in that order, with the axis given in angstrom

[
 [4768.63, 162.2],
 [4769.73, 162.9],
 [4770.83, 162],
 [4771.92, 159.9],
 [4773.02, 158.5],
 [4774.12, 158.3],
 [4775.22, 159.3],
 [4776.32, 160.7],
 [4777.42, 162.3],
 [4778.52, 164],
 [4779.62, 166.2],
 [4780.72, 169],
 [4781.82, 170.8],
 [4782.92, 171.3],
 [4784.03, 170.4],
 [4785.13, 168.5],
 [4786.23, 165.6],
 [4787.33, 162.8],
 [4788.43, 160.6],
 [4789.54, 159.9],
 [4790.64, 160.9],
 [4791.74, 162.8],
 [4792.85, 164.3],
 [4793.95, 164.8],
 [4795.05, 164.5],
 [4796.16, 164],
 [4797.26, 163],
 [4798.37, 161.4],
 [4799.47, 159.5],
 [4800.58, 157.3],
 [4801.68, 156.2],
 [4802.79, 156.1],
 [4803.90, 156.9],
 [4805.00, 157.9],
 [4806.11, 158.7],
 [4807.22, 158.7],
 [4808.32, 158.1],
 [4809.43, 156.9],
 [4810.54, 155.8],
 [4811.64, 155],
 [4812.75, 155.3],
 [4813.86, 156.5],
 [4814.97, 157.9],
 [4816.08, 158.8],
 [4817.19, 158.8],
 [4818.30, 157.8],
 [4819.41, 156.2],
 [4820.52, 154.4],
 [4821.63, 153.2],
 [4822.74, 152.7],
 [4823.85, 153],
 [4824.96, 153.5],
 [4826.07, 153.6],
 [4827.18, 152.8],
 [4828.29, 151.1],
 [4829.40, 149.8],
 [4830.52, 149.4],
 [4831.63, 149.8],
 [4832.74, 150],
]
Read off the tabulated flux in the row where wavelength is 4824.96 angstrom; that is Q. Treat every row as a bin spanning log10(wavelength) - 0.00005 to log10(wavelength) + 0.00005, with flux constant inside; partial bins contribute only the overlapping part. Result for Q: 153.5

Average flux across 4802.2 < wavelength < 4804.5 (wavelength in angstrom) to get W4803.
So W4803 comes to 156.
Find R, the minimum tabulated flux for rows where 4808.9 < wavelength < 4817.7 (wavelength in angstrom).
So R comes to 155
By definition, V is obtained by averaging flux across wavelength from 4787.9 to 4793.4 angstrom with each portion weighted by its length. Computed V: 162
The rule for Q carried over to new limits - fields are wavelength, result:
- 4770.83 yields 162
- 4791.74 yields 162.8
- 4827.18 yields 152.8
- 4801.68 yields 156.2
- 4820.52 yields 154.4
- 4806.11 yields 158.7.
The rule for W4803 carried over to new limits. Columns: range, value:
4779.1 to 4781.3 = 168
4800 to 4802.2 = 157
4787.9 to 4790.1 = 160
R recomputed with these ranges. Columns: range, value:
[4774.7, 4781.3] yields 159.3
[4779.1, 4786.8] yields 165.6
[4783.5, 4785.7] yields 168.5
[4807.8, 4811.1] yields 155.8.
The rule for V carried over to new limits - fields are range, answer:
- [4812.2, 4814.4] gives 156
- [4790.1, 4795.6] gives 164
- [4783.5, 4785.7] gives 170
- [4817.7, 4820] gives 157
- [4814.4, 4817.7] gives 158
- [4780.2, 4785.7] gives 170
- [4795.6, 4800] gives 162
